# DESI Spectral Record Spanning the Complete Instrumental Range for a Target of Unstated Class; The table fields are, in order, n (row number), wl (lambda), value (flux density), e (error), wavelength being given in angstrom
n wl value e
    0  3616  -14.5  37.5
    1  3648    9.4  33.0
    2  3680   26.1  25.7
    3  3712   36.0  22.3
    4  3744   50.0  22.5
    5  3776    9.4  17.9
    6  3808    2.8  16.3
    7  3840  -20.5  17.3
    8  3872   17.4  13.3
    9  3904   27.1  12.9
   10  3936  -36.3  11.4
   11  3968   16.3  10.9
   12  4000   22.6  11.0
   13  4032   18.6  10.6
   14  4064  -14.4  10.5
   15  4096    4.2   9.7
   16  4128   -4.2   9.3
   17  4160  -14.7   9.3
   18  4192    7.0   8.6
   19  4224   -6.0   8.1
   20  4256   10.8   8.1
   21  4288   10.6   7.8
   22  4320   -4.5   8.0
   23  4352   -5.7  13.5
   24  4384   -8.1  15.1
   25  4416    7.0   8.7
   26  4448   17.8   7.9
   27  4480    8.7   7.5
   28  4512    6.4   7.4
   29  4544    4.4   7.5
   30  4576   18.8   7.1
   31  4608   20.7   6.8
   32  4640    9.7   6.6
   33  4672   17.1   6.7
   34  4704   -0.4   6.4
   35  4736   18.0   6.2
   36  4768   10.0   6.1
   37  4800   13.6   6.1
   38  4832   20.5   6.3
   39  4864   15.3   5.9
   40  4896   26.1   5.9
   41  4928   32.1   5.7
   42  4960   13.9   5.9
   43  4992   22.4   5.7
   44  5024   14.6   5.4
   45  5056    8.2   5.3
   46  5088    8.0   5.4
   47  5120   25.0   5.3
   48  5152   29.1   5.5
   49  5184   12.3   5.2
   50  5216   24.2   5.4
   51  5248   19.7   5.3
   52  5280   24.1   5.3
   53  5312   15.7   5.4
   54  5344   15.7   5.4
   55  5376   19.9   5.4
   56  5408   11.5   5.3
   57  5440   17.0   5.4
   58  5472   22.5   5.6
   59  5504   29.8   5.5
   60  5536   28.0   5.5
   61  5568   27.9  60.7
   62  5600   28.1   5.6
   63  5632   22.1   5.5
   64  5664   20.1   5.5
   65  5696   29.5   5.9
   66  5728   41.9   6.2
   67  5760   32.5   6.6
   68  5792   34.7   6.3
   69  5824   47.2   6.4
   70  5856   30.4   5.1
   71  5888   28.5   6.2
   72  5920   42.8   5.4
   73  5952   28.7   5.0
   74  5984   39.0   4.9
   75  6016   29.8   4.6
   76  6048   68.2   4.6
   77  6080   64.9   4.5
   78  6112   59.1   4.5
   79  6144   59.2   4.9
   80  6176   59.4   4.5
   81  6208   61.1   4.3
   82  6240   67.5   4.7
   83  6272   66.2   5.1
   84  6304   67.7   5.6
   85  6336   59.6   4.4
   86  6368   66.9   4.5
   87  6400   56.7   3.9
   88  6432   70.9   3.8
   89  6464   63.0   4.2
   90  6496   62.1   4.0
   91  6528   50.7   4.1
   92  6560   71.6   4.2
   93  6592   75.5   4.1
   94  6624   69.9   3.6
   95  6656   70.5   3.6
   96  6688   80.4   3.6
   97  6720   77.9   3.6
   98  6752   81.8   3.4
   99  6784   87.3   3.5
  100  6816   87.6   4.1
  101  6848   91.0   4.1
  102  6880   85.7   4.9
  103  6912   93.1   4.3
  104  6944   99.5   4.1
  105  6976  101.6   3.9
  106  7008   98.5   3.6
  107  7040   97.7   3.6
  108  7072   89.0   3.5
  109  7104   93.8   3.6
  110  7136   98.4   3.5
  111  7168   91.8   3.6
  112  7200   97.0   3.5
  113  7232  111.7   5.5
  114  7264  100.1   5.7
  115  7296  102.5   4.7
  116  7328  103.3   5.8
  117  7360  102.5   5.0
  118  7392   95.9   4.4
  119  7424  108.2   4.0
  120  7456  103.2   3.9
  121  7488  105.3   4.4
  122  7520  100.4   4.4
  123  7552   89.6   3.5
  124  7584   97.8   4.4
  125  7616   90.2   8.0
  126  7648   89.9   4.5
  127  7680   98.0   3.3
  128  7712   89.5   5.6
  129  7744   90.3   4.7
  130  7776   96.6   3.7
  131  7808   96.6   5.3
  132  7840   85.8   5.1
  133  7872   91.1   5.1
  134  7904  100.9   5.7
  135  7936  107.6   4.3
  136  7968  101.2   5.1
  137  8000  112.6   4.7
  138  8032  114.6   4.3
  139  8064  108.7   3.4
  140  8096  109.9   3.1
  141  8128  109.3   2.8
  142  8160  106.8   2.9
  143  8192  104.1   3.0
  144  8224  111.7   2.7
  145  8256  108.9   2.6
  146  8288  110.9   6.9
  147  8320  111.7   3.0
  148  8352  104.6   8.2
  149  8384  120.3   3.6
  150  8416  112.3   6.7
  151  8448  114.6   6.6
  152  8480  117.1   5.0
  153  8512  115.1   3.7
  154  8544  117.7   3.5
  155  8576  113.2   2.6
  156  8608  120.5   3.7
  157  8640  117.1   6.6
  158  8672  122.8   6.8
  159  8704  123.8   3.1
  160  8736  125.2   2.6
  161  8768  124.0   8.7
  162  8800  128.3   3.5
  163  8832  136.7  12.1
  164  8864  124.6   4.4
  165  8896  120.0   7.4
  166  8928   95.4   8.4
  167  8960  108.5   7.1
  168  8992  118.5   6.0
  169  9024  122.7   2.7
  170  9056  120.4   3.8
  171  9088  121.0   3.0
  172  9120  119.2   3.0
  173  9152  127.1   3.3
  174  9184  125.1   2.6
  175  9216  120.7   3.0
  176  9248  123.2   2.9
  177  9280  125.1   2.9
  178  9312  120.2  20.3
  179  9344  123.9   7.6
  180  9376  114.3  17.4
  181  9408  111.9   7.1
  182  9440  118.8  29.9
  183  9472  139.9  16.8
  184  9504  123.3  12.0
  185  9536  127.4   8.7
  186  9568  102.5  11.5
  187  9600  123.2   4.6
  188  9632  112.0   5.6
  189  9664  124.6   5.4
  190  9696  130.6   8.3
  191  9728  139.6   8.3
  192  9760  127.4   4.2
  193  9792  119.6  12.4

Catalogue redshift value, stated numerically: 0.51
